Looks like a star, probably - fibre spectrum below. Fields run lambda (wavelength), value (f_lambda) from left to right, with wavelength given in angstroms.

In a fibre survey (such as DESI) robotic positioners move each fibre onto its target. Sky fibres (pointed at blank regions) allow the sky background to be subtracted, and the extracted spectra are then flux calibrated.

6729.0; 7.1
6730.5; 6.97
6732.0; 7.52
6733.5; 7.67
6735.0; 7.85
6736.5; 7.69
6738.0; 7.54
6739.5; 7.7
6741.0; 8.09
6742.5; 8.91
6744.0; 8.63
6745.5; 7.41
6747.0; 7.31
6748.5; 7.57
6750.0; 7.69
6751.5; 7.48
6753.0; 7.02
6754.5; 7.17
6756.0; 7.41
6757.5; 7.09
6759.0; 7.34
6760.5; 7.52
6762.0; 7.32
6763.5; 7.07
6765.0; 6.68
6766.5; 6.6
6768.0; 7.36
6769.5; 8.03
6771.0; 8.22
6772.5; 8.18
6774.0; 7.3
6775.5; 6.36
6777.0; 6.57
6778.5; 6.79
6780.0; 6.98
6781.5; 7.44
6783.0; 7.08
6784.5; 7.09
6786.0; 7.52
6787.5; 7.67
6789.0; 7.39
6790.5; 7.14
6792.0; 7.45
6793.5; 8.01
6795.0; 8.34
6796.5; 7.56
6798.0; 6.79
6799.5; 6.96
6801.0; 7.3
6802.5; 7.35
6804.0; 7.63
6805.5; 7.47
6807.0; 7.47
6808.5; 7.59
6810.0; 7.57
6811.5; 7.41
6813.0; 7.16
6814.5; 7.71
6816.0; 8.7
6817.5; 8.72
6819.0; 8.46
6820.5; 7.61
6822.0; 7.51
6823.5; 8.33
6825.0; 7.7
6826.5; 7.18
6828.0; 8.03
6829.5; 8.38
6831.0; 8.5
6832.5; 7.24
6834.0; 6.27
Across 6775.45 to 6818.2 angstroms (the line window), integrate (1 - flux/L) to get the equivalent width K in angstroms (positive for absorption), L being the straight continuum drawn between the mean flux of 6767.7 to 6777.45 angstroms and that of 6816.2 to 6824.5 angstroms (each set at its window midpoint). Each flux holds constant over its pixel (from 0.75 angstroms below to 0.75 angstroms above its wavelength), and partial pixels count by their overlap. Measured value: 2.1 angstroms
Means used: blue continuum 7.46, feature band 7.44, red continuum 8.15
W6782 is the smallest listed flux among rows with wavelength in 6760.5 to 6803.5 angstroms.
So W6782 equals 6.36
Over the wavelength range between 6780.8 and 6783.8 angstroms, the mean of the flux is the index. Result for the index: 7.25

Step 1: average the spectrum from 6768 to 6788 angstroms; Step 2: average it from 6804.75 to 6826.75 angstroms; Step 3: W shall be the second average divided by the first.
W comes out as 1.06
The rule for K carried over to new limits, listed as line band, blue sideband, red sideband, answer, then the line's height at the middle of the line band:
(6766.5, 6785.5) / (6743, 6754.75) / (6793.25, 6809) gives 0.7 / 7.53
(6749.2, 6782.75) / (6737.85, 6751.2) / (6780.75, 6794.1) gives 1.7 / 7.64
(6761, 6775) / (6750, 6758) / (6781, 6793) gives -0.2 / 7.31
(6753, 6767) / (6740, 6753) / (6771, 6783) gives 0.7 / 7.53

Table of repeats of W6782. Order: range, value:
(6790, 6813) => 6.79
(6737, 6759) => 7.02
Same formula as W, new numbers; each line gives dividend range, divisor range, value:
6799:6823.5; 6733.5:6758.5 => 1.00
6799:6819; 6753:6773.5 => 1.04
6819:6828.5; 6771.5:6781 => 1.10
